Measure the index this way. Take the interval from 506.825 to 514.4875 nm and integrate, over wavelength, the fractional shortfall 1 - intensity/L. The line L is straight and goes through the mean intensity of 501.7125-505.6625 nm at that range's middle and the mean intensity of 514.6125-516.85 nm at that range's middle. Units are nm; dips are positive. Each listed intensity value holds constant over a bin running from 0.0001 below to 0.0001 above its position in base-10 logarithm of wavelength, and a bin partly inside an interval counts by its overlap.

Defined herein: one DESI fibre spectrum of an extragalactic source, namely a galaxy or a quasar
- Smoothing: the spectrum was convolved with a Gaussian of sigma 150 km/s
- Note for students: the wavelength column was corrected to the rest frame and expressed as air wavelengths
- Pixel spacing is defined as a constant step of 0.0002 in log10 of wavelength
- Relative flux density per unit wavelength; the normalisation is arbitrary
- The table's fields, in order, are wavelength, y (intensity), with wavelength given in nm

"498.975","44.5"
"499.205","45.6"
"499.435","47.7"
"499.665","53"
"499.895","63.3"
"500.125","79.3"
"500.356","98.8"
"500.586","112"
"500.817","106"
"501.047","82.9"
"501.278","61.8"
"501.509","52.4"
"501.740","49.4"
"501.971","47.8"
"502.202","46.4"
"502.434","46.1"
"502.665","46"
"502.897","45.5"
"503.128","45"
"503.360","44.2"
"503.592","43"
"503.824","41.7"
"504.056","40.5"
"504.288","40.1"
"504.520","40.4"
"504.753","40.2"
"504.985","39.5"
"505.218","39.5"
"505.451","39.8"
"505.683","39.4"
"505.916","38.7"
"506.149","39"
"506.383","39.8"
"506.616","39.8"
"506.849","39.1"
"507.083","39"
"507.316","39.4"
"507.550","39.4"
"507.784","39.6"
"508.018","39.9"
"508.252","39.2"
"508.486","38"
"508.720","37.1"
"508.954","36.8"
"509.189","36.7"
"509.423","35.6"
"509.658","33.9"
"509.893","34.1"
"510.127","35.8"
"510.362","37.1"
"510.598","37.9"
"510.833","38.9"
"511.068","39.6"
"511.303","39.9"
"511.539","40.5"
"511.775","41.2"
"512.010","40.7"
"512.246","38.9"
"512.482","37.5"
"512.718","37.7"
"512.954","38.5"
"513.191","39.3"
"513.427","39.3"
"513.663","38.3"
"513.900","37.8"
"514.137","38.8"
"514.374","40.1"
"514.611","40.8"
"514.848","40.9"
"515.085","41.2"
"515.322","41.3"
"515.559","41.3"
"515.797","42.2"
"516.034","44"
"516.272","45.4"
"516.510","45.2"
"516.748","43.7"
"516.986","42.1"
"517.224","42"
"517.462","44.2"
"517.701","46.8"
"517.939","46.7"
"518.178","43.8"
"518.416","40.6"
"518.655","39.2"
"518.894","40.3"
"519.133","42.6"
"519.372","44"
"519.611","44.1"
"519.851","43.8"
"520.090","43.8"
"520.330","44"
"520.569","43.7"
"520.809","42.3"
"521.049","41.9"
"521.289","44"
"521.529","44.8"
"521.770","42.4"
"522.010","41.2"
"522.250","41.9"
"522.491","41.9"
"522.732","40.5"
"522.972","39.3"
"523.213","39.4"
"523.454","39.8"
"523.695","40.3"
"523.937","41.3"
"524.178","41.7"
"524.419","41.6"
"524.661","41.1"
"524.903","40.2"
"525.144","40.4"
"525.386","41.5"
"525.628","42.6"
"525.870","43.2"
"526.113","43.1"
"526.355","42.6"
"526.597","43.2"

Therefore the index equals 0.802 nm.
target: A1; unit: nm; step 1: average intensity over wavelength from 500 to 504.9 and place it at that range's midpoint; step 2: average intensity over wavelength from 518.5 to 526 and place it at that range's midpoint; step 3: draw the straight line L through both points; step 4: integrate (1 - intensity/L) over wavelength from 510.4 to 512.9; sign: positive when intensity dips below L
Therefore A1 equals 0.549 nm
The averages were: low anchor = 57.4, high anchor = 41.9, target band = 39.2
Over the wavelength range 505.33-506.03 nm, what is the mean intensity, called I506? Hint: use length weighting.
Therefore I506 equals 39.3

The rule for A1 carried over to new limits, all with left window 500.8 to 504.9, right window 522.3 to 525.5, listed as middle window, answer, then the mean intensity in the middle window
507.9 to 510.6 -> 0.58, 36.8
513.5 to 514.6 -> 0.14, 39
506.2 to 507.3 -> 0.20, 39.4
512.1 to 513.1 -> 0.16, 38.2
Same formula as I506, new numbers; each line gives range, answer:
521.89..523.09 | 41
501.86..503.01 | 46.3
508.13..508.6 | 38.6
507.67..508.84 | 38.8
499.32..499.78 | 50.4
